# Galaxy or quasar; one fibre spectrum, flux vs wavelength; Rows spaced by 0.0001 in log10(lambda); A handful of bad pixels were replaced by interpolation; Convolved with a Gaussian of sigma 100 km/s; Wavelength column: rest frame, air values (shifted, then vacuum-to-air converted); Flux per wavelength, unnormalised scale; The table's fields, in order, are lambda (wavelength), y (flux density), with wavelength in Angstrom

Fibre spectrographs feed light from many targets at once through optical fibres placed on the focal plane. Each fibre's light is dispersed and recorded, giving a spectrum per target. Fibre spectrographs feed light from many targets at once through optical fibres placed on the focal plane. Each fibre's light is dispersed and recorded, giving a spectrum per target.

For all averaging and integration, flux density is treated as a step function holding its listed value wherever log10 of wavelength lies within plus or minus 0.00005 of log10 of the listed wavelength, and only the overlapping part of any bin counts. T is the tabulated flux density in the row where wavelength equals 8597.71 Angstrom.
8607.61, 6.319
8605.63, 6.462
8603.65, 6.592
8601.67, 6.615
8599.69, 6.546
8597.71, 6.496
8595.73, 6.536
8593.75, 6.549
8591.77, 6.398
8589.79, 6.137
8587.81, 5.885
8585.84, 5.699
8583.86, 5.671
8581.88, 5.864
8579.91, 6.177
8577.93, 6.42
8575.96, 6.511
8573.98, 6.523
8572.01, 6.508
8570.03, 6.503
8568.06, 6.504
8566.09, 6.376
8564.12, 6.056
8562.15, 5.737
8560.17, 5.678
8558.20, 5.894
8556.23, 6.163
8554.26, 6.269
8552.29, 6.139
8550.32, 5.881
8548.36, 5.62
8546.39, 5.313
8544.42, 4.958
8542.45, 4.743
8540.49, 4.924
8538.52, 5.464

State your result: 6.496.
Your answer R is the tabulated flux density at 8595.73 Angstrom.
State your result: 6.536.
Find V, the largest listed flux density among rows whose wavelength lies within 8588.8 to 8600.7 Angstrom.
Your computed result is 6.549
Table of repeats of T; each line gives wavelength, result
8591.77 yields 6.398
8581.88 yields 5.864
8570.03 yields 6.503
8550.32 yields 5.881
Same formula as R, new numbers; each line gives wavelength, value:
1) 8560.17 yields 5.678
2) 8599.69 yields 6.546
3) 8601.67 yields 6.615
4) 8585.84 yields 5.699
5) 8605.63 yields 6.462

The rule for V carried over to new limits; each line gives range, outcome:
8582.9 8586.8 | 5.699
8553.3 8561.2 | 6.269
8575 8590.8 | 6.511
